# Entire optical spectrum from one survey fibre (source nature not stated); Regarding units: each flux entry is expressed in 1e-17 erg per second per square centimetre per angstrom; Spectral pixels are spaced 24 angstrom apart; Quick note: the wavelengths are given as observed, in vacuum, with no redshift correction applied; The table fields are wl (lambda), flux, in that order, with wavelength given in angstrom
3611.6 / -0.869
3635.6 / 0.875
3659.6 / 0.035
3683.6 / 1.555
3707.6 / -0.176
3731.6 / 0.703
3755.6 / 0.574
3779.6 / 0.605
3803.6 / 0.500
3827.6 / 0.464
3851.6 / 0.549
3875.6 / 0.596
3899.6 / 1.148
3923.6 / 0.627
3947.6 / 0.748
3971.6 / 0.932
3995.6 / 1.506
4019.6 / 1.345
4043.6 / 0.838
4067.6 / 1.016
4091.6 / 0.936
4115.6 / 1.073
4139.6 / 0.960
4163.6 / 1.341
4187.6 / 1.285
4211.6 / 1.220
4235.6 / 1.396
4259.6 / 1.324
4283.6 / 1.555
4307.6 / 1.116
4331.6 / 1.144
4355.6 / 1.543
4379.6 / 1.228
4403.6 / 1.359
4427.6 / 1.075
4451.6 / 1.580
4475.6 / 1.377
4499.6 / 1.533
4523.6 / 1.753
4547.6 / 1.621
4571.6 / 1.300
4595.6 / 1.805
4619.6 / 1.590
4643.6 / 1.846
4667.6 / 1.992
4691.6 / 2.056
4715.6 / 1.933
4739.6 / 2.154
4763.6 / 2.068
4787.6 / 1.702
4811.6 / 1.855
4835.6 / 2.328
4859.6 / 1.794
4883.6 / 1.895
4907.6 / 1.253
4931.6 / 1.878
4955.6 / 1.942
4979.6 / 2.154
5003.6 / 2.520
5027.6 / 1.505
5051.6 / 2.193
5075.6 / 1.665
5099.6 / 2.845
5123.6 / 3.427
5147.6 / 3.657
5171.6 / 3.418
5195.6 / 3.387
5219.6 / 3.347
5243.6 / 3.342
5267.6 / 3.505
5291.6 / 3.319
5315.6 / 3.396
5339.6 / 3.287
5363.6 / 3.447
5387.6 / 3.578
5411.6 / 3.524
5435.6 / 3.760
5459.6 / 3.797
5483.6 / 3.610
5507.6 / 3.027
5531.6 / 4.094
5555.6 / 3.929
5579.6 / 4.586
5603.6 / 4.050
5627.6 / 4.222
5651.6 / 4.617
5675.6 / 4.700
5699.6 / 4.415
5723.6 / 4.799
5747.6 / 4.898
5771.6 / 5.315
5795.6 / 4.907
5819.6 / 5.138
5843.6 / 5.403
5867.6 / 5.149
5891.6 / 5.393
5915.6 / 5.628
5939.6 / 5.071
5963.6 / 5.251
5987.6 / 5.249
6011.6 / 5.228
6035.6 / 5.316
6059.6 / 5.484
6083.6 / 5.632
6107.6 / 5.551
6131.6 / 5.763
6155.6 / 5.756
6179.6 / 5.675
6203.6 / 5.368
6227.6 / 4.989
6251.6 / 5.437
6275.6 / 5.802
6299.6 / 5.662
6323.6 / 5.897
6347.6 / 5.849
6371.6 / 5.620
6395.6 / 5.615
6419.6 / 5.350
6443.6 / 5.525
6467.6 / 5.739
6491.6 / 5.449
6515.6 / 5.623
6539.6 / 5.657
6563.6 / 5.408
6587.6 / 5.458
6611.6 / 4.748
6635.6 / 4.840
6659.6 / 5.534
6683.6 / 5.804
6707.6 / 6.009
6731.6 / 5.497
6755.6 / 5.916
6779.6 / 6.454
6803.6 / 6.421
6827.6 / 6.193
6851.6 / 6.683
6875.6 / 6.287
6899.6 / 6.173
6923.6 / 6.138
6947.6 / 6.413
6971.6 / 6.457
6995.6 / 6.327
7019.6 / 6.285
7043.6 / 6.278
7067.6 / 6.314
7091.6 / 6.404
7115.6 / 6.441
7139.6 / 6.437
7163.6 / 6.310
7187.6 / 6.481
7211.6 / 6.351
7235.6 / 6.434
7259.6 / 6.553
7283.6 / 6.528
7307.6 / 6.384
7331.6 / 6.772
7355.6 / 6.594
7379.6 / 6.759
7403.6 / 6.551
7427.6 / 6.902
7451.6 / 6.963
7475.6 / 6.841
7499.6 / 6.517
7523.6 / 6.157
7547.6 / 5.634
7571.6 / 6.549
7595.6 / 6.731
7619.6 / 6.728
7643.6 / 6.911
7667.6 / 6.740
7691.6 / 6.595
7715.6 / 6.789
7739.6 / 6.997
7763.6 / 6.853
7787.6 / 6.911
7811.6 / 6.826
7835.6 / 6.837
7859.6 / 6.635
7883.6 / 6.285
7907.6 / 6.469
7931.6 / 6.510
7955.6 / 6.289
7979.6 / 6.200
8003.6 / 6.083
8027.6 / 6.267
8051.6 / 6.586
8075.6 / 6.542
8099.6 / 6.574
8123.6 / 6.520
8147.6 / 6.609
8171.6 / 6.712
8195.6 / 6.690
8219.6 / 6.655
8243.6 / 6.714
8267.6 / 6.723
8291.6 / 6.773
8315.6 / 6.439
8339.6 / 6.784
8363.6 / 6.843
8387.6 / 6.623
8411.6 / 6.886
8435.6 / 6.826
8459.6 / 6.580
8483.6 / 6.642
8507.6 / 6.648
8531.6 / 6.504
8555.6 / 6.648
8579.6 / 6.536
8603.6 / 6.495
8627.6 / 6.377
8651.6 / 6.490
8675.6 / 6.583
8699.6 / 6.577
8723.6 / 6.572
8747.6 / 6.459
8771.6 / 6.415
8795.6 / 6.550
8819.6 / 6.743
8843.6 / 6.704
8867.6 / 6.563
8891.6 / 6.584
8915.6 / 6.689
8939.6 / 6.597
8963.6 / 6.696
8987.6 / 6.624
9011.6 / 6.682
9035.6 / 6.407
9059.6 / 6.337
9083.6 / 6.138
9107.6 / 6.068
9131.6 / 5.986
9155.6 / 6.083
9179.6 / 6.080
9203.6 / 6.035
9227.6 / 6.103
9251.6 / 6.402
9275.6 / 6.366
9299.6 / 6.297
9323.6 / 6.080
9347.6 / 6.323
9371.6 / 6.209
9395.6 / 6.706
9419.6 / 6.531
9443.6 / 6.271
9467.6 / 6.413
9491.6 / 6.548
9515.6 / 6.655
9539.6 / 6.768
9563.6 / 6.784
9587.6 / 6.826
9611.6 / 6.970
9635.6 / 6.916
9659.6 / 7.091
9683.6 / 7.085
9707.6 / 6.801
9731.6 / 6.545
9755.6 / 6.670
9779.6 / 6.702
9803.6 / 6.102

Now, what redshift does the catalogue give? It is 0.28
